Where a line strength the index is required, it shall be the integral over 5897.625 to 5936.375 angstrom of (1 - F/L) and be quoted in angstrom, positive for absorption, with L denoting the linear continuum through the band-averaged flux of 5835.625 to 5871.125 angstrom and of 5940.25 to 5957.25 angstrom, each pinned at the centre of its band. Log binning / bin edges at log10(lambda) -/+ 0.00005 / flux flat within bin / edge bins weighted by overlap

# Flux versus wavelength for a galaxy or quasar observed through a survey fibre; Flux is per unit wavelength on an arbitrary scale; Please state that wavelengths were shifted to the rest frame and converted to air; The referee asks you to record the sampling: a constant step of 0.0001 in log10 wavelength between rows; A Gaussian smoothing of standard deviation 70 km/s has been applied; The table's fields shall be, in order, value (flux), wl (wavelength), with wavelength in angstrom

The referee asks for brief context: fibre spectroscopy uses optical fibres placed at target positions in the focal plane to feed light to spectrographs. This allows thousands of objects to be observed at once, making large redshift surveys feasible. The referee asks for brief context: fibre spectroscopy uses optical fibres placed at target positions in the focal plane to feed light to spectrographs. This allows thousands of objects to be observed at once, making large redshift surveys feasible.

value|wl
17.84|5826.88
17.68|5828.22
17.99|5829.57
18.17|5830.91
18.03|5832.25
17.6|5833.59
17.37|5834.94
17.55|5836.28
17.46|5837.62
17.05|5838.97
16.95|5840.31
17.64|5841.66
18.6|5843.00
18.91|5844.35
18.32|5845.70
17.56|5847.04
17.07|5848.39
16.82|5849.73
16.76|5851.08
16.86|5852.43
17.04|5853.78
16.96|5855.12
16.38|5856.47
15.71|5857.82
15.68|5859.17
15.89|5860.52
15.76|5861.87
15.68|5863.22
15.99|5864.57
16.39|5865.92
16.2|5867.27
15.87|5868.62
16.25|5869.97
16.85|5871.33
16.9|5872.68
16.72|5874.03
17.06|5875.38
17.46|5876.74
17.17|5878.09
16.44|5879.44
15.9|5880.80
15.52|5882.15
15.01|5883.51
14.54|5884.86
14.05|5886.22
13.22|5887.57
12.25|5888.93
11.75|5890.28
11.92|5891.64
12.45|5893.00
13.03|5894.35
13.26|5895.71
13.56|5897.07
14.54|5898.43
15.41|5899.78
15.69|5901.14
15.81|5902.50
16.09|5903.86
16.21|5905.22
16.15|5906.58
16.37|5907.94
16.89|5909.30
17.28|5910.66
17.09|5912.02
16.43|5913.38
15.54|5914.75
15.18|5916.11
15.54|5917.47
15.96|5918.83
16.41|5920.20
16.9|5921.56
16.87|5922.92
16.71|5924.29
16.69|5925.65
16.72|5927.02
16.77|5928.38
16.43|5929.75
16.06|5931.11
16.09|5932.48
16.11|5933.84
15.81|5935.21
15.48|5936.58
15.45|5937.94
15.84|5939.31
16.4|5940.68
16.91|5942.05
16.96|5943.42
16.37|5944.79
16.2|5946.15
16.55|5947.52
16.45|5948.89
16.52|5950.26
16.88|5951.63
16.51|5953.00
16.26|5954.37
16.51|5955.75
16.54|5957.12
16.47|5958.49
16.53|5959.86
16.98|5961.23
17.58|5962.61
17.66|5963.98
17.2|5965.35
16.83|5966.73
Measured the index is 1.04 angstrom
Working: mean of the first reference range 16.8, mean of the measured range 16.2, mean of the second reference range 16.5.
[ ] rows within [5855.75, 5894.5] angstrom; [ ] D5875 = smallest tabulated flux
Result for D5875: 11.75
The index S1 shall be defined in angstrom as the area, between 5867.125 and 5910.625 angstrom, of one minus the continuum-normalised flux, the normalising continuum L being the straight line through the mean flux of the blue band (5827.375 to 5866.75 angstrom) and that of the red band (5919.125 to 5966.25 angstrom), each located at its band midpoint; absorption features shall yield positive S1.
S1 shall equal 4.2 angstrom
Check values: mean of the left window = 17.1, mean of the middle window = 15.2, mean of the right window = 16.5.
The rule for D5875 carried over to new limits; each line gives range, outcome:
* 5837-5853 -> 16.76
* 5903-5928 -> 15.18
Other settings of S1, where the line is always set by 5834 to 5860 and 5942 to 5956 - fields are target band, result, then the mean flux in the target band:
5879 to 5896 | 3.18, 13.8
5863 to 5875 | 0.48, 16.4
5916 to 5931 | 0.26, 16.4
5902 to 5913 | 0.20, 16.5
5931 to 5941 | 0.45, 15.9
